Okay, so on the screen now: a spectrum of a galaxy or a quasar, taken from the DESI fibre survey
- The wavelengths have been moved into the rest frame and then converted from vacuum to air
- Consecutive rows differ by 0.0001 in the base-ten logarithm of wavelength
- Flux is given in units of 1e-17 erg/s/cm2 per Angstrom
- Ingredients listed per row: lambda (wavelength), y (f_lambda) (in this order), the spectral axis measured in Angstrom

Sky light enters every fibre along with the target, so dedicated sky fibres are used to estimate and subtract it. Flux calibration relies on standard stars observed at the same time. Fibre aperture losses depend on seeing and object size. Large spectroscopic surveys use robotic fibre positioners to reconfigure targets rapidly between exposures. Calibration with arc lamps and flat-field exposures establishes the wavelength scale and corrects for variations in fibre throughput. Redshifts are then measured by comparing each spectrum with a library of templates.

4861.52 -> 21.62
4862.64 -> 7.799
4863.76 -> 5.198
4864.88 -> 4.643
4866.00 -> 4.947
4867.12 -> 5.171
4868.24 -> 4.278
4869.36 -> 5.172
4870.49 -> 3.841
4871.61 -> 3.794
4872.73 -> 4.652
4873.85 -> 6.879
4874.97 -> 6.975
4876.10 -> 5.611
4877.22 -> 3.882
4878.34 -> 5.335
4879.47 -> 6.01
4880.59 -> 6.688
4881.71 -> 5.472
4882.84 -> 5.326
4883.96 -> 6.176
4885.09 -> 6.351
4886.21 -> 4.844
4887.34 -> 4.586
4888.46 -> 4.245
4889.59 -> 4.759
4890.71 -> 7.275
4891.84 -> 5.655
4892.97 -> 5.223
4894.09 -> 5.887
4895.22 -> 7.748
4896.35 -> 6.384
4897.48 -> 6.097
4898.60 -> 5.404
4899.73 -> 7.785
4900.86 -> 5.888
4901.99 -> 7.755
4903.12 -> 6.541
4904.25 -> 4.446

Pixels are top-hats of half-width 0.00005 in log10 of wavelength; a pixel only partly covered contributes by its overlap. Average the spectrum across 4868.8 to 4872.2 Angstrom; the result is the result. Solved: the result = 4.27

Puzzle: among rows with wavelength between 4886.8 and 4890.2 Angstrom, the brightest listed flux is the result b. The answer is 4.759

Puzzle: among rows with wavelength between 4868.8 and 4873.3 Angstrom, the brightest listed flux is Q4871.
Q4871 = 5.172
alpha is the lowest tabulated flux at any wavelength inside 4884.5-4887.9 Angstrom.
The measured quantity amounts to 4.586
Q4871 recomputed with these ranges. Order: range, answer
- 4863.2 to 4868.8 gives 5.198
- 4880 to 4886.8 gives 6.688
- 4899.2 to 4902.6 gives 7.785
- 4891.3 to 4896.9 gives 7.748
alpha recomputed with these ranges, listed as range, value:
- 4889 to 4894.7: 4.759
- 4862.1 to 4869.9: 4.278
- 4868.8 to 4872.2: 3.794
